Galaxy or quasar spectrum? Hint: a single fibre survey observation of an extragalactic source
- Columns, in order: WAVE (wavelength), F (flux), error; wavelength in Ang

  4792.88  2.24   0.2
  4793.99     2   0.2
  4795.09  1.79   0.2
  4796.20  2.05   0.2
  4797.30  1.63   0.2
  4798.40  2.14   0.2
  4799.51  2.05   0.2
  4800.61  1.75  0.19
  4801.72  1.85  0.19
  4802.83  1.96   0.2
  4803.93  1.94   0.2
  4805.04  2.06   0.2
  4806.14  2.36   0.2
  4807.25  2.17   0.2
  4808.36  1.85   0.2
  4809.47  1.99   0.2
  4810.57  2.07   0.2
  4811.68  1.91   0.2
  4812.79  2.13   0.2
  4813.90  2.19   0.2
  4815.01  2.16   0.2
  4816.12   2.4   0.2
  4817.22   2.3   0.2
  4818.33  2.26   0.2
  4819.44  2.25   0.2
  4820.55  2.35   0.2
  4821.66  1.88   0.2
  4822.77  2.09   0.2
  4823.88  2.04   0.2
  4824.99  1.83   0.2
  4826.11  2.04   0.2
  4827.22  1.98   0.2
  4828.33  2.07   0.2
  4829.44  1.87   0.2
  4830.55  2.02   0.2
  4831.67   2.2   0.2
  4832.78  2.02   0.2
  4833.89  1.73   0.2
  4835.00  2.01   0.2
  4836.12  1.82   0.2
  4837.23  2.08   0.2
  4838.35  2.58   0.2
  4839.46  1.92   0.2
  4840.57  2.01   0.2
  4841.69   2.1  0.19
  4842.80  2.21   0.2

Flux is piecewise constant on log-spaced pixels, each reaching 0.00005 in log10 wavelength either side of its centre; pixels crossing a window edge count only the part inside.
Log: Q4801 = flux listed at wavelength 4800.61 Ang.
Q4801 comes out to 1.75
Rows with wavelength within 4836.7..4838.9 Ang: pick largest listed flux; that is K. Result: 2.58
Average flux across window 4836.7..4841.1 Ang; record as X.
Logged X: 2.15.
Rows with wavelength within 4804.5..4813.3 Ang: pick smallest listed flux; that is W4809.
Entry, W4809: 1.85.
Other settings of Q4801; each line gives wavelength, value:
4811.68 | 1.91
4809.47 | 1.99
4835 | 2.01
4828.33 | 2.07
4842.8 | 2.21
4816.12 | 2.4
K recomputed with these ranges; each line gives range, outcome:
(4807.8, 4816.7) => 2.4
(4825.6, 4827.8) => 2.04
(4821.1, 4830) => 2.09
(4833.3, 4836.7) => 2.01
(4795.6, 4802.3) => 2.14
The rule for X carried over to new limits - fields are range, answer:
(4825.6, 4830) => 1.99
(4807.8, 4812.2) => 1.96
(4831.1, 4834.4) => 1.99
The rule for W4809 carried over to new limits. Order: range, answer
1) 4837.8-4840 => 1.92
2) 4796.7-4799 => 1.63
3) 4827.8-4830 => 1.87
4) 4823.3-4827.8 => 1.83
